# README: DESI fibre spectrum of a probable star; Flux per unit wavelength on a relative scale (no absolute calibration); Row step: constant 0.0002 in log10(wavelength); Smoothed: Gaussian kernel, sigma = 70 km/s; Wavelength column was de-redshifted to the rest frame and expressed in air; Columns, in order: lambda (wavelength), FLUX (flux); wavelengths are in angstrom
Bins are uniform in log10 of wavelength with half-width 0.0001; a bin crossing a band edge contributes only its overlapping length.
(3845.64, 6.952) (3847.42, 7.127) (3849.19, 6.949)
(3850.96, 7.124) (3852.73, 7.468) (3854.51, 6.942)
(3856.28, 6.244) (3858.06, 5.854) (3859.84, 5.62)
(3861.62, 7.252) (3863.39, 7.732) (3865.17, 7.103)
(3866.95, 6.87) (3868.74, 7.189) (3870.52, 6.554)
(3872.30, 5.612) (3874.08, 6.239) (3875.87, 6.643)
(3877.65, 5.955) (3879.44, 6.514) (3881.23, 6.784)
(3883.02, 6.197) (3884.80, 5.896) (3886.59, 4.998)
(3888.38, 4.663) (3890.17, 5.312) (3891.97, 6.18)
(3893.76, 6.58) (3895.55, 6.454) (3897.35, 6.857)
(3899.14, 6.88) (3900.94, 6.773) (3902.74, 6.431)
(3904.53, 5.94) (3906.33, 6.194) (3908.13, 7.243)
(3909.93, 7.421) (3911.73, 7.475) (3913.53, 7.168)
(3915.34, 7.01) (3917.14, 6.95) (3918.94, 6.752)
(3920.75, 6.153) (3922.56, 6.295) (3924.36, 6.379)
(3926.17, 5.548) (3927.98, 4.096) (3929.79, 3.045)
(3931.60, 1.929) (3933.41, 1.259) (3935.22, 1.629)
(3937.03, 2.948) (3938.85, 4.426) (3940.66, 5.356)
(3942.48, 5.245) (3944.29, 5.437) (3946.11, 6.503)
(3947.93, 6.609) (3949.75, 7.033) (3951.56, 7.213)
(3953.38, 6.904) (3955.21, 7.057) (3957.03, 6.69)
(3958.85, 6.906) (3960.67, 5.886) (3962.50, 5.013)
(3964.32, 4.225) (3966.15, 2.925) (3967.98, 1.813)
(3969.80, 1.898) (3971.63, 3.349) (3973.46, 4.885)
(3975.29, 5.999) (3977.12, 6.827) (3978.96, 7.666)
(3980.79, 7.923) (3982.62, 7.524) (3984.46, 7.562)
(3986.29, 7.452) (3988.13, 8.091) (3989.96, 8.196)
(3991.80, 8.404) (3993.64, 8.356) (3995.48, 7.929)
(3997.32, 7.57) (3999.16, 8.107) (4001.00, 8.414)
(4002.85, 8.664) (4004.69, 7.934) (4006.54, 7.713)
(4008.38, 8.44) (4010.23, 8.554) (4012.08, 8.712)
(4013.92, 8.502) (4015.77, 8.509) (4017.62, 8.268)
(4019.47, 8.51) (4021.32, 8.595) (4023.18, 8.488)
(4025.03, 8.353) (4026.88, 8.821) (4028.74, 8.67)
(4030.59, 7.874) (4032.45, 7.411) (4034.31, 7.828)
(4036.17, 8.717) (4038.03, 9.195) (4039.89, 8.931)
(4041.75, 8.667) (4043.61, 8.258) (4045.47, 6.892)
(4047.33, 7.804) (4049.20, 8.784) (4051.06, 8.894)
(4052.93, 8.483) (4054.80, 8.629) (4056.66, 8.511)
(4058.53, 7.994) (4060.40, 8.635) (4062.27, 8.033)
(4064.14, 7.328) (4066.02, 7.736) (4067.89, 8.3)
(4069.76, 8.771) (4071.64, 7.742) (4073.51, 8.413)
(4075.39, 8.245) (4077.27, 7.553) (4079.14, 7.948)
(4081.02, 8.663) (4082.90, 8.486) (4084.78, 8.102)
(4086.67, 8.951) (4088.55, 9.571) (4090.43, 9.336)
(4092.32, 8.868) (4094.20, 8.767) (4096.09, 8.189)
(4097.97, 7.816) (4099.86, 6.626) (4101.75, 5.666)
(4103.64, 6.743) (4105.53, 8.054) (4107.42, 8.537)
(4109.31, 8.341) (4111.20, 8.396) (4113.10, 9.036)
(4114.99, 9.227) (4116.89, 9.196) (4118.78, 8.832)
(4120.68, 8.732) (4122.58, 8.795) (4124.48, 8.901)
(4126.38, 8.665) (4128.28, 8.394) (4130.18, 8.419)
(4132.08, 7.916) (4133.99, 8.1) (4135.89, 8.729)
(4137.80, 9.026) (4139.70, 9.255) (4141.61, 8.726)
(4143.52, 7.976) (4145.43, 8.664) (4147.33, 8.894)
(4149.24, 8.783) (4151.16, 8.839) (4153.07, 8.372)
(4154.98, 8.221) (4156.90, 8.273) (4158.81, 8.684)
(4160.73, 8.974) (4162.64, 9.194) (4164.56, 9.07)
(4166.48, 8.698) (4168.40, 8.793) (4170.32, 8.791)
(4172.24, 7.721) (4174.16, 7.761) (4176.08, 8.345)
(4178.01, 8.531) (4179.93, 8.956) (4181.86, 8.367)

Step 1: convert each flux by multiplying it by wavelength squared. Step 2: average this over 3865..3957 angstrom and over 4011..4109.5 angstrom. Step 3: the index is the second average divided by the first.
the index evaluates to 1.5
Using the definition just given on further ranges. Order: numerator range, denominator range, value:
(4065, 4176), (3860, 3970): 1.62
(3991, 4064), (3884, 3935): 1.53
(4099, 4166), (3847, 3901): 1.49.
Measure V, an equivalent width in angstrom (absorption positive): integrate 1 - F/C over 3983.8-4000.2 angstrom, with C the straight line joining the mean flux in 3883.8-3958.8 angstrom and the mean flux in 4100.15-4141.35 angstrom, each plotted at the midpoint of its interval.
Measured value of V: -3.1 angstrom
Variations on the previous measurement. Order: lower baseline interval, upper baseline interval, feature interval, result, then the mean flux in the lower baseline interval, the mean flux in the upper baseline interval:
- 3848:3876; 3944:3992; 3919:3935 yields 5.1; 6.72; 6.12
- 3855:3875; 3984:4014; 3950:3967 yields 3.9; 6.58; 8.15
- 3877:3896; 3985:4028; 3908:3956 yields 8.8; 5.95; 8.28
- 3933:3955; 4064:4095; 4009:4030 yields -4.6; 5.2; 8.42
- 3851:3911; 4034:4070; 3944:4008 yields 7.6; 6.45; 8.32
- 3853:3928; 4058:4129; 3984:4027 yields -4.3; 6.44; 8.31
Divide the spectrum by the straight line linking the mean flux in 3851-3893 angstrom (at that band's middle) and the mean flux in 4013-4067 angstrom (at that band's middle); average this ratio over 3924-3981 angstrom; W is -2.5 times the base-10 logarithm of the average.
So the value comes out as 0.419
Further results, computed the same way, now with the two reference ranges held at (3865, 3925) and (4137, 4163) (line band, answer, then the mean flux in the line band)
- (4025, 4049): -0.08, 8.28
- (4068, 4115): -0.01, 8.22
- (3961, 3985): 0.35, 5.18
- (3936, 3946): 0.39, 4.79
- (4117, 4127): -0.05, 8.82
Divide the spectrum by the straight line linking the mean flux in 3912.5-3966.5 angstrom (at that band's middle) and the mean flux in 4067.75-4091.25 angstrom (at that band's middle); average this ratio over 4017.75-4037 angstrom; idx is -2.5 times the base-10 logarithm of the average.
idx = -0.140 mag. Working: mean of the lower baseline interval 5.38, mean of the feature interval 8.32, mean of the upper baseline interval 8.47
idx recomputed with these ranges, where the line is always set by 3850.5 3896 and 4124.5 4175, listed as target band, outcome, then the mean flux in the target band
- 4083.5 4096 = -0.10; 8.86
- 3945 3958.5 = 0.03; 6.84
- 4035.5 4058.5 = -0.09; 8.46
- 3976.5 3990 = -0.06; 7.64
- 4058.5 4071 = -0.03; 8.11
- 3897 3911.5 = -0.02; 6.75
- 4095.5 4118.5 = 0.03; 8.01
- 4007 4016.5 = -0.14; 8.51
